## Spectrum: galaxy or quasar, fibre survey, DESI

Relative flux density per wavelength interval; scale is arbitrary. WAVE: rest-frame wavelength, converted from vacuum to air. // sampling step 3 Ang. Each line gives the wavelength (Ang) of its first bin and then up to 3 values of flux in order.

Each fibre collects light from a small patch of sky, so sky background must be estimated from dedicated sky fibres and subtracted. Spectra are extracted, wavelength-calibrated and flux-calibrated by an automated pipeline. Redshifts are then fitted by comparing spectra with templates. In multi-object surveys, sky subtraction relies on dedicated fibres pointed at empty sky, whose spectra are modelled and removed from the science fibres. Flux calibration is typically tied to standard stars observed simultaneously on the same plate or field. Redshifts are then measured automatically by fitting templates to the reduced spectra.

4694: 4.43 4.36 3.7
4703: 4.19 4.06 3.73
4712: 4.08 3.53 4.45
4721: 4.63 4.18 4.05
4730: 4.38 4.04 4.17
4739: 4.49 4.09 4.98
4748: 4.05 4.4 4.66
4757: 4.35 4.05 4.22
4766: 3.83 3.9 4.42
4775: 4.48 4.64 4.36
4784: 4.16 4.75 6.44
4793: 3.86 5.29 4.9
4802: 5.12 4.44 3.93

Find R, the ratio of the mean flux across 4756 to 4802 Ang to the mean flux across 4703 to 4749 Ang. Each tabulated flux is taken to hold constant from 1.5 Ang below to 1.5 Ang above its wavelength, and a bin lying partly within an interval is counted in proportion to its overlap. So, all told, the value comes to 1.1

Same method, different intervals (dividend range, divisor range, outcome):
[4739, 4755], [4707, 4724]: 1.08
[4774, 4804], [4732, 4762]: 1.11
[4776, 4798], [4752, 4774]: 1.13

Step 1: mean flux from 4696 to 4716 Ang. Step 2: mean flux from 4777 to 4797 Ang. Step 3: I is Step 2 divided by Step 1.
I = 1.2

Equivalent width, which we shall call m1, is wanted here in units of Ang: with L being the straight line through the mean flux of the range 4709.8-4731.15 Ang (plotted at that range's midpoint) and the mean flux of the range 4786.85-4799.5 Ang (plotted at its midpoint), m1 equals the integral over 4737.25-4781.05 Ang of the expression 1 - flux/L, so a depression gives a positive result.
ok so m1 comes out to 3.07 Ang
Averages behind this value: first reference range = 4.17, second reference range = 5.09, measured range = 4.33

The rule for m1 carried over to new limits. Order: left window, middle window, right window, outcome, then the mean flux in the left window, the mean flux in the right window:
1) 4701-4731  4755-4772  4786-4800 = 2.1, 4.12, 5.06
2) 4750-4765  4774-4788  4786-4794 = 1.2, 4.32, 5.11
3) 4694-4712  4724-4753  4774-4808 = 0.2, 4.05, 4.73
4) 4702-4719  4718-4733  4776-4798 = -0.6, 3.99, 4.78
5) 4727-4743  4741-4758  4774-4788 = -0.5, 4.22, 4.47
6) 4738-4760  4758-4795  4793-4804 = 2.0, 4.4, 4.9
